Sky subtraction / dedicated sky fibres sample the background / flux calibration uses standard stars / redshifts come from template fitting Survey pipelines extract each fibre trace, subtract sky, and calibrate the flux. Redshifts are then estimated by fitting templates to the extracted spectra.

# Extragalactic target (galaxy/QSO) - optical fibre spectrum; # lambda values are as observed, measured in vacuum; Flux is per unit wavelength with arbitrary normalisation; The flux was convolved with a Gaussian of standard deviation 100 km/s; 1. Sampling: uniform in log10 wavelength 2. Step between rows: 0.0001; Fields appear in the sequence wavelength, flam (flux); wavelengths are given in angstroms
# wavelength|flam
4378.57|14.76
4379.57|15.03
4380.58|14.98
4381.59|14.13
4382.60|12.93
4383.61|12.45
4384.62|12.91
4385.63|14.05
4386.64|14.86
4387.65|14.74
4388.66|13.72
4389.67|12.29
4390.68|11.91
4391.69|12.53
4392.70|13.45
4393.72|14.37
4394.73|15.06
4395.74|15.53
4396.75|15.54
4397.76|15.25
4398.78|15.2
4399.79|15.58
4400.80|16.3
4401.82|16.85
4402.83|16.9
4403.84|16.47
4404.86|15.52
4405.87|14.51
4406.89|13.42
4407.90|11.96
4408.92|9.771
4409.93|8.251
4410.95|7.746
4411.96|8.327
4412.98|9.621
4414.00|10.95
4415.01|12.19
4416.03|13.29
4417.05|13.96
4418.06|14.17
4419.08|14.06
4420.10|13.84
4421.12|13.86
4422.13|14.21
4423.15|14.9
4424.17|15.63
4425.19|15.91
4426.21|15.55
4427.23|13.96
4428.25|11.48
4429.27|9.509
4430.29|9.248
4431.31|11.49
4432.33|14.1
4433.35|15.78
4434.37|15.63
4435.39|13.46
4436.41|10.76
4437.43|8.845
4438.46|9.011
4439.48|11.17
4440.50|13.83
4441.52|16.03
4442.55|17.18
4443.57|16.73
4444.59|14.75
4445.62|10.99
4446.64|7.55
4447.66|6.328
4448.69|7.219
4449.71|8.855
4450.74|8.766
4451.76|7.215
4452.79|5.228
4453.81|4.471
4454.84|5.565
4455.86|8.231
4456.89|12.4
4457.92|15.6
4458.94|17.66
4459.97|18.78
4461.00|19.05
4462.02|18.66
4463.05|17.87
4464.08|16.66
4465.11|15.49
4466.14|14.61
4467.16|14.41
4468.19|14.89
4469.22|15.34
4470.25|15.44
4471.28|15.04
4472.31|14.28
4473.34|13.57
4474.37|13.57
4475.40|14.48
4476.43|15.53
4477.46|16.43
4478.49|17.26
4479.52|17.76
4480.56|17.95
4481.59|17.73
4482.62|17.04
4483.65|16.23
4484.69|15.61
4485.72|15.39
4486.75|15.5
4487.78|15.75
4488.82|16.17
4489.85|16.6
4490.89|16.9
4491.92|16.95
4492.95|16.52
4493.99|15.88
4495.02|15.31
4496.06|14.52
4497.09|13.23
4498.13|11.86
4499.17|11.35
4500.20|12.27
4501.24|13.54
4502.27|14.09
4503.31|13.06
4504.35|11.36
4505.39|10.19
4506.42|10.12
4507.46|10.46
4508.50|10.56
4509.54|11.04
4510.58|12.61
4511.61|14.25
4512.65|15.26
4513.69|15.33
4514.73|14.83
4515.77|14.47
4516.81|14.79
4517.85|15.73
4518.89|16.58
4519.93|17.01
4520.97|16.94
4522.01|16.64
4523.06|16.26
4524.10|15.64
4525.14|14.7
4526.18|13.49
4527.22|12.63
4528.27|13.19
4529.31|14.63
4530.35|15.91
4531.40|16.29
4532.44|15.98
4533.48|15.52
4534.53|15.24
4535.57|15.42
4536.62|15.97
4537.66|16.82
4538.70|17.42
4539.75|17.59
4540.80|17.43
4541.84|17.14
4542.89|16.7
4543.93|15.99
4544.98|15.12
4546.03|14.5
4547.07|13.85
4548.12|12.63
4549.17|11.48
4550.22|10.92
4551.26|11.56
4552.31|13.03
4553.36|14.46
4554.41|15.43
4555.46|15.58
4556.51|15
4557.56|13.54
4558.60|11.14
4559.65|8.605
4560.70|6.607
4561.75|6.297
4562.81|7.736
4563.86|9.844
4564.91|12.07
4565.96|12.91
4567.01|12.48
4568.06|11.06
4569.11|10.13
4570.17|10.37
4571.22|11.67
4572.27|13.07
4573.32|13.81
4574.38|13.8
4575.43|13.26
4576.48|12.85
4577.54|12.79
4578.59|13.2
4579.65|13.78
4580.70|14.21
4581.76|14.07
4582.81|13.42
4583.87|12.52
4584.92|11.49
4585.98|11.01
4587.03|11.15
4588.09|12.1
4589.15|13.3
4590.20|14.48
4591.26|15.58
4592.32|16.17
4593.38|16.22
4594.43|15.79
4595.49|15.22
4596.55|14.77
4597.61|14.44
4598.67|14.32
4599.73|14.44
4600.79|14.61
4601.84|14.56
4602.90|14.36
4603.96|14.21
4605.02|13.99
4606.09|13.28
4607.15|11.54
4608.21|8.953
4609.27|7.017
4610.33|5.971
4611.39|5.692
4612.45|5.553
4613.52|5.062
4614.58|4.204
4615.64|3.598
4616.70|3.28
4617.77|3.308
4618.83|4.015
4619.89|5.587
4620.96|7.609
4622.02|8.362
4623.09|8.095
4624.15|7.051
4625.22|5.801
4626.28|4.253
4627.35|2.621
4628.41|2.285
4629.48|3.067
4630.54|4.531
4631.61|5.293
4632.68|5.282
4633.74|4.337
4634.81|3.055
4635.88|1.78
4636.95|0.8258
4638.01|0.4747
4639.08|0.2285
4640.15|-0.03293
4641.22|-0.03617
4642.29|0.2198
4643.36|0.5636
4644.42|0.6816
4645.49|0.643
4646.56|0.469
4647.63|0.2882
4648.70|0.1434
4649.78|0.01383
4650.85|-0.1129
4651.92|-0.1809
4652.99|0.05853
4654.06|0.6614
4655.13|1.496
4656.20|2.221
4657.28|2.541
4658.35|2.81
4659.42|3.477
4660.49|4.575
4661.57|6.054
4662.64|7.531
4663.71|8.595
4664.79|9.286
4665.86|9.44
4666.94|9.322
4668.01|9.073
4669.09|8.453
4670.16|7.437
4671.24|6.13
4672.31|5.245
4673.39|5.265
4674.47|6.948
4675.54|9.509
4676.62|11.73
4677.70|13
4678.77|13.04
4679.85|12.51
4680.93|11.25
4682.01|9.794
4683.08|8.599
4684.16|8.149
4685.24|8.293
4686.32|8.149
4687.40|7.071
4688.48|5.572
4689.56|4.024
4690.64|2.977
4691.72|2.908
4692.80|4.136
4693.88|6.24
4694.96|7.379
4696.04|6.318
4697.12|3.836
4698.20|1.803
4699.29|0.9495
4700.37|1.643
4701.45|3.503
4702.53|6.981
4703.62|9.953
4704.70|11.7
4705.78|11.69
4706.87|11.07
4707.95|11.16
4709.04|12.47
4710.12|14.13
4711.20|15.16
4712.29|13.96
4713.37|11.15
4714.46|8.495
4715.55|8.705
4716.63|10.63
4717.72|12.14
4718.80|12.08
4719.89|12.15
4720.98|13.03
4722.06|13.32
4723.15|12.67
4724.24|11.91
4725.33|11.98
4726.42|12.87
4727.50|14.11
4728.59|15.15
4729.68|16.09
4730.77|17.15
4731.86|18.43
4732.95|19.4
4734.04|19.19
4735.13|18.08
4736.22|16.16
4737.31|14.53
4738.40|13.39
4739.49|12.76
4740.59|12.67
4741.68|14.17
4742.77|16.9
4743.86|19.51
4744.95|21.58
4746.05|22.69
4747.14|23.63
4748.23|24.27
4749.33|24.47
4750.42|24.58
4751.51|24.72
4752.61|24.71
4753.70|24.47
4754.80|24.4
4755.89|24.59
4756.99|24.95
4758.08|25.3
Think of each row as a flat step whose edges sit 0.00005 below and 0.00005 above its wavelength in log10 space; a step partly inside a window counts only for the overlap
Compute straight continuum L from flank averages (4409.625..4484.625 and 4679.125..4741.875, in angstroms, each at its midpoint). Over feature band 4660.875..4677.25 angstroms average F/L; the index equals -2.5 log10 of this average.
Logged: 0.35 mag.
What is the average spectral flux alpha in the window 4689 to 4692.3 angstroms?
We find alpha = 3.33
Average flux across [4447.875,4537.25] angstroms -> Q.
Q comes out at 14.3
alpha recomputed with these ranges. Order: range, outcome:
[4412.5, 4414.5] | 10.3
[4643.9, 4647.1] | 0.597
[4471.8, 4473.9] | 13.9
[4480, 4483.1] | 17.6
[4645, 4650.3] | 0.309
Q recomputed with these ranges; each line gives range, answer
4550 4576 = 11.8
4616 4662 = 2.73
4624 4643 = 2.73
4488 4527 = 14.2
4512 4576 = 13.9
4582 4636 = 9.26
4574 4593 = 13.3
